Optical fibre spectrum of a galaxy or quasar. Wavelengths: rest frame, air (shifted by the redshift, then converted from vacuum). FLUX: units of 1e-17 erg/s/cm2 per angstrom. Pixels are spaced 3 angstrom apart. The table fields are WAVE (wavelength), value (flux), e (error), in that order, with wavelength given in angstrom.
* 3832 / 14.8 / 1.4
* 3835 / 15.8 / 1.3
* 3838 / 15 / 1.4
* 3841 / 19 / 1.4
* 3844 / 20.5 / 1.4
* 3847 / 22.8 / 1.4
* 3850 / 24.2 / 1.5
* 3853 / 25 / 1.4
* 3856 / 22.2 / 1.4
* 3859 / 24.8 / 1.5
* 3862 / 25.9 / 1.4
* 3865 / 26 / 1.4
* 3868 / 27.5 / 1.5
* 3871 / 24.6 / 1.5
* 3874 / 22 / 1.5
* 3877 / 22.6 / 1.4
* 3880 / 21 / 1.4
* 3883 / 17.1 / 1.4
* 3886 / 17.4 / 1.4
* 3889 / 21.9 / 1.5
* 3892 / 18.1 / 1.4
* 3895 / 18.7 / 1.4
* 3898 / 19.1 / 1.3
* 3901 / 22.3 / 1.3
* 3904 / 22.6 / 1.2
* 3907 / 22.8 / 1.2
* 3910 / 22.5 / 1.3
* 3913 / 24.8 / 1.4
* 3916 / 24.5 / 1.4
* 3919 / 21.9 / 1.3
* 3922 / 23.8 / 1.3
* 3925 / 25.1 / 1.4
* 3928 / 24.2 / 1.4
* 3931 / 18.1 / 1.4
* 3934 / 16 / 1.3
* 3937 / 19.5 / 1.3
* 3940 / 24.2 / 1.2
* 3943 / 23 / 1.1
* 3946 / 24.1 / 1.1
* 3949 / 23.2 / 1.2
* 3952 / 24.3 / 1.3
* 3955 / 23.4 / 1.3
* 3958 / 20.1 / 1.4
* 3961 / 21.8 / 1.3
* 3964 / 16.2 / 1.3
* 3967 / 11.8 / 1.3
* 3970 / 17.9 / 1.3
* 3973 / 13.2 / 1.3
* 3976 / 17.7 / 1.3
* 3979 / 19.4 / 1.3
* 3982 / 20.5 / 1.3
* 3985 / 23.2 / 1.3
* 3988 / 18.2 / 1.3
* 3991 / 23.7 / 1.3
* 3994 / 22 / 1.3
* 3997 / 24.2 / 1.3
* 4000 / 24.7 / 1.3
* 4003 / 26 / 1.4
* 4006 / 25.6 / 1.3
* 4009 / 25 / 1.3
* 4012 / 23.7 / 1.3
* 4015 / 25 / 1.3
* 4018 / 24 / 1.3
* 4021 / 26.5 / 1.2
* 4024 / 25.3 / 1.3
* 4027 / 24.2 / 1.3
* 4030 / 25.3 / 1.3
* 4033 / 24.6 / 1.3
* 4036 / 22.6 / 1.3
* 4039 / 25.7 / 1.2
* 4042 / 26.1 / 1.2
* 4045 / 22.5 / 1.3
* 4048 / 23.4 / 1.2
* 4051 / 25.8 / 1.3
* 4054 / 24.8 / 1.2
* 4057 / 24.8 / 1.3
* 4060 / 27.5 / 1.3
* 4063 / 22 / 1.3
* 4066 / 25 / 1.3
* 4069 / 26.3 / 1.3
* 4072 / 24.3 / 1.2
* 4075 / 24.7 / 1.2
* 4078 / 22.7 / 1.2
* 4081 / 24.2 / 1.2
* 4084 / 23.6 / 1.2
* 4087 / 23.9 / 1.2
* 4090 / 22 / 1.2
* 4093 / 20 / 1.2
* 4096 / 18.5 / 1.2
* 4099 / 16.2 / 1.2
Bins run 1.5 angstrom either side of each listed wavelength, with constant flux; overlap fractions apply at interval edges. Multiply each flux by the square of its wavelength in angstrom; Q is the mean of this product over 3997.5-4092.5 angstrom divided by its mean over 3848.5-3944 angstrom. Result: 1.2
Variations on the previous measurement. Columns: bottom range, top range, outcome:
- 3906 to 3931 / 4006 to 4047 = 1.11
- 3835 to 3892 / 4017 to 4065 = 1.23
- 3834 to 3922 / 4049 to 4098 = 1.19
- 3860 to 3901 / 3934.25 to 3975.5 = 0.96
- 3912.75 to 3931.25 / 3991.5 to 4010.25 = 1.09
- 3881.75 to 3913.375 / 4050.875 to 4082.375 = 1.31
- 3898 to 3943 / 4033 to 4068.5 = 1.18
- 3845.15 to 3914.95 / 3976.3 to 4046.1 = 1.13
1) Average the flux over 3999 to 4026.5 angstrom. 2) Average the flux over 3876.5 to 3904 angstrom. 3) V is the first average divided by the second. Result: 1.3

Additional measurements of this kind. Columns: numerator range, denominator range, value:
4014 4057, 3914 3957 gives 1.10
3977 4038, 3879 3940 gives 1.12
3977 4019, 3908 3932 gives 1.00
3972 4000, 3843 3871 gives 0.84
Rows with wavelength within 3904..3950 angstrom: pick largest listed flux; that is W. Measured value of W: 25.1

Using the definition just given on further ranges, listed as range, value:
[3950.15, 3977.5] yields 24.3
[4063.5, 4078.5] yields 26.3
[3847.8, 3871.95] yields 27.5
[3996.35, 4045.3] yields 26.5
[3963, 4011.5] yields 26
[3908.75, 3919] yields 24.8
